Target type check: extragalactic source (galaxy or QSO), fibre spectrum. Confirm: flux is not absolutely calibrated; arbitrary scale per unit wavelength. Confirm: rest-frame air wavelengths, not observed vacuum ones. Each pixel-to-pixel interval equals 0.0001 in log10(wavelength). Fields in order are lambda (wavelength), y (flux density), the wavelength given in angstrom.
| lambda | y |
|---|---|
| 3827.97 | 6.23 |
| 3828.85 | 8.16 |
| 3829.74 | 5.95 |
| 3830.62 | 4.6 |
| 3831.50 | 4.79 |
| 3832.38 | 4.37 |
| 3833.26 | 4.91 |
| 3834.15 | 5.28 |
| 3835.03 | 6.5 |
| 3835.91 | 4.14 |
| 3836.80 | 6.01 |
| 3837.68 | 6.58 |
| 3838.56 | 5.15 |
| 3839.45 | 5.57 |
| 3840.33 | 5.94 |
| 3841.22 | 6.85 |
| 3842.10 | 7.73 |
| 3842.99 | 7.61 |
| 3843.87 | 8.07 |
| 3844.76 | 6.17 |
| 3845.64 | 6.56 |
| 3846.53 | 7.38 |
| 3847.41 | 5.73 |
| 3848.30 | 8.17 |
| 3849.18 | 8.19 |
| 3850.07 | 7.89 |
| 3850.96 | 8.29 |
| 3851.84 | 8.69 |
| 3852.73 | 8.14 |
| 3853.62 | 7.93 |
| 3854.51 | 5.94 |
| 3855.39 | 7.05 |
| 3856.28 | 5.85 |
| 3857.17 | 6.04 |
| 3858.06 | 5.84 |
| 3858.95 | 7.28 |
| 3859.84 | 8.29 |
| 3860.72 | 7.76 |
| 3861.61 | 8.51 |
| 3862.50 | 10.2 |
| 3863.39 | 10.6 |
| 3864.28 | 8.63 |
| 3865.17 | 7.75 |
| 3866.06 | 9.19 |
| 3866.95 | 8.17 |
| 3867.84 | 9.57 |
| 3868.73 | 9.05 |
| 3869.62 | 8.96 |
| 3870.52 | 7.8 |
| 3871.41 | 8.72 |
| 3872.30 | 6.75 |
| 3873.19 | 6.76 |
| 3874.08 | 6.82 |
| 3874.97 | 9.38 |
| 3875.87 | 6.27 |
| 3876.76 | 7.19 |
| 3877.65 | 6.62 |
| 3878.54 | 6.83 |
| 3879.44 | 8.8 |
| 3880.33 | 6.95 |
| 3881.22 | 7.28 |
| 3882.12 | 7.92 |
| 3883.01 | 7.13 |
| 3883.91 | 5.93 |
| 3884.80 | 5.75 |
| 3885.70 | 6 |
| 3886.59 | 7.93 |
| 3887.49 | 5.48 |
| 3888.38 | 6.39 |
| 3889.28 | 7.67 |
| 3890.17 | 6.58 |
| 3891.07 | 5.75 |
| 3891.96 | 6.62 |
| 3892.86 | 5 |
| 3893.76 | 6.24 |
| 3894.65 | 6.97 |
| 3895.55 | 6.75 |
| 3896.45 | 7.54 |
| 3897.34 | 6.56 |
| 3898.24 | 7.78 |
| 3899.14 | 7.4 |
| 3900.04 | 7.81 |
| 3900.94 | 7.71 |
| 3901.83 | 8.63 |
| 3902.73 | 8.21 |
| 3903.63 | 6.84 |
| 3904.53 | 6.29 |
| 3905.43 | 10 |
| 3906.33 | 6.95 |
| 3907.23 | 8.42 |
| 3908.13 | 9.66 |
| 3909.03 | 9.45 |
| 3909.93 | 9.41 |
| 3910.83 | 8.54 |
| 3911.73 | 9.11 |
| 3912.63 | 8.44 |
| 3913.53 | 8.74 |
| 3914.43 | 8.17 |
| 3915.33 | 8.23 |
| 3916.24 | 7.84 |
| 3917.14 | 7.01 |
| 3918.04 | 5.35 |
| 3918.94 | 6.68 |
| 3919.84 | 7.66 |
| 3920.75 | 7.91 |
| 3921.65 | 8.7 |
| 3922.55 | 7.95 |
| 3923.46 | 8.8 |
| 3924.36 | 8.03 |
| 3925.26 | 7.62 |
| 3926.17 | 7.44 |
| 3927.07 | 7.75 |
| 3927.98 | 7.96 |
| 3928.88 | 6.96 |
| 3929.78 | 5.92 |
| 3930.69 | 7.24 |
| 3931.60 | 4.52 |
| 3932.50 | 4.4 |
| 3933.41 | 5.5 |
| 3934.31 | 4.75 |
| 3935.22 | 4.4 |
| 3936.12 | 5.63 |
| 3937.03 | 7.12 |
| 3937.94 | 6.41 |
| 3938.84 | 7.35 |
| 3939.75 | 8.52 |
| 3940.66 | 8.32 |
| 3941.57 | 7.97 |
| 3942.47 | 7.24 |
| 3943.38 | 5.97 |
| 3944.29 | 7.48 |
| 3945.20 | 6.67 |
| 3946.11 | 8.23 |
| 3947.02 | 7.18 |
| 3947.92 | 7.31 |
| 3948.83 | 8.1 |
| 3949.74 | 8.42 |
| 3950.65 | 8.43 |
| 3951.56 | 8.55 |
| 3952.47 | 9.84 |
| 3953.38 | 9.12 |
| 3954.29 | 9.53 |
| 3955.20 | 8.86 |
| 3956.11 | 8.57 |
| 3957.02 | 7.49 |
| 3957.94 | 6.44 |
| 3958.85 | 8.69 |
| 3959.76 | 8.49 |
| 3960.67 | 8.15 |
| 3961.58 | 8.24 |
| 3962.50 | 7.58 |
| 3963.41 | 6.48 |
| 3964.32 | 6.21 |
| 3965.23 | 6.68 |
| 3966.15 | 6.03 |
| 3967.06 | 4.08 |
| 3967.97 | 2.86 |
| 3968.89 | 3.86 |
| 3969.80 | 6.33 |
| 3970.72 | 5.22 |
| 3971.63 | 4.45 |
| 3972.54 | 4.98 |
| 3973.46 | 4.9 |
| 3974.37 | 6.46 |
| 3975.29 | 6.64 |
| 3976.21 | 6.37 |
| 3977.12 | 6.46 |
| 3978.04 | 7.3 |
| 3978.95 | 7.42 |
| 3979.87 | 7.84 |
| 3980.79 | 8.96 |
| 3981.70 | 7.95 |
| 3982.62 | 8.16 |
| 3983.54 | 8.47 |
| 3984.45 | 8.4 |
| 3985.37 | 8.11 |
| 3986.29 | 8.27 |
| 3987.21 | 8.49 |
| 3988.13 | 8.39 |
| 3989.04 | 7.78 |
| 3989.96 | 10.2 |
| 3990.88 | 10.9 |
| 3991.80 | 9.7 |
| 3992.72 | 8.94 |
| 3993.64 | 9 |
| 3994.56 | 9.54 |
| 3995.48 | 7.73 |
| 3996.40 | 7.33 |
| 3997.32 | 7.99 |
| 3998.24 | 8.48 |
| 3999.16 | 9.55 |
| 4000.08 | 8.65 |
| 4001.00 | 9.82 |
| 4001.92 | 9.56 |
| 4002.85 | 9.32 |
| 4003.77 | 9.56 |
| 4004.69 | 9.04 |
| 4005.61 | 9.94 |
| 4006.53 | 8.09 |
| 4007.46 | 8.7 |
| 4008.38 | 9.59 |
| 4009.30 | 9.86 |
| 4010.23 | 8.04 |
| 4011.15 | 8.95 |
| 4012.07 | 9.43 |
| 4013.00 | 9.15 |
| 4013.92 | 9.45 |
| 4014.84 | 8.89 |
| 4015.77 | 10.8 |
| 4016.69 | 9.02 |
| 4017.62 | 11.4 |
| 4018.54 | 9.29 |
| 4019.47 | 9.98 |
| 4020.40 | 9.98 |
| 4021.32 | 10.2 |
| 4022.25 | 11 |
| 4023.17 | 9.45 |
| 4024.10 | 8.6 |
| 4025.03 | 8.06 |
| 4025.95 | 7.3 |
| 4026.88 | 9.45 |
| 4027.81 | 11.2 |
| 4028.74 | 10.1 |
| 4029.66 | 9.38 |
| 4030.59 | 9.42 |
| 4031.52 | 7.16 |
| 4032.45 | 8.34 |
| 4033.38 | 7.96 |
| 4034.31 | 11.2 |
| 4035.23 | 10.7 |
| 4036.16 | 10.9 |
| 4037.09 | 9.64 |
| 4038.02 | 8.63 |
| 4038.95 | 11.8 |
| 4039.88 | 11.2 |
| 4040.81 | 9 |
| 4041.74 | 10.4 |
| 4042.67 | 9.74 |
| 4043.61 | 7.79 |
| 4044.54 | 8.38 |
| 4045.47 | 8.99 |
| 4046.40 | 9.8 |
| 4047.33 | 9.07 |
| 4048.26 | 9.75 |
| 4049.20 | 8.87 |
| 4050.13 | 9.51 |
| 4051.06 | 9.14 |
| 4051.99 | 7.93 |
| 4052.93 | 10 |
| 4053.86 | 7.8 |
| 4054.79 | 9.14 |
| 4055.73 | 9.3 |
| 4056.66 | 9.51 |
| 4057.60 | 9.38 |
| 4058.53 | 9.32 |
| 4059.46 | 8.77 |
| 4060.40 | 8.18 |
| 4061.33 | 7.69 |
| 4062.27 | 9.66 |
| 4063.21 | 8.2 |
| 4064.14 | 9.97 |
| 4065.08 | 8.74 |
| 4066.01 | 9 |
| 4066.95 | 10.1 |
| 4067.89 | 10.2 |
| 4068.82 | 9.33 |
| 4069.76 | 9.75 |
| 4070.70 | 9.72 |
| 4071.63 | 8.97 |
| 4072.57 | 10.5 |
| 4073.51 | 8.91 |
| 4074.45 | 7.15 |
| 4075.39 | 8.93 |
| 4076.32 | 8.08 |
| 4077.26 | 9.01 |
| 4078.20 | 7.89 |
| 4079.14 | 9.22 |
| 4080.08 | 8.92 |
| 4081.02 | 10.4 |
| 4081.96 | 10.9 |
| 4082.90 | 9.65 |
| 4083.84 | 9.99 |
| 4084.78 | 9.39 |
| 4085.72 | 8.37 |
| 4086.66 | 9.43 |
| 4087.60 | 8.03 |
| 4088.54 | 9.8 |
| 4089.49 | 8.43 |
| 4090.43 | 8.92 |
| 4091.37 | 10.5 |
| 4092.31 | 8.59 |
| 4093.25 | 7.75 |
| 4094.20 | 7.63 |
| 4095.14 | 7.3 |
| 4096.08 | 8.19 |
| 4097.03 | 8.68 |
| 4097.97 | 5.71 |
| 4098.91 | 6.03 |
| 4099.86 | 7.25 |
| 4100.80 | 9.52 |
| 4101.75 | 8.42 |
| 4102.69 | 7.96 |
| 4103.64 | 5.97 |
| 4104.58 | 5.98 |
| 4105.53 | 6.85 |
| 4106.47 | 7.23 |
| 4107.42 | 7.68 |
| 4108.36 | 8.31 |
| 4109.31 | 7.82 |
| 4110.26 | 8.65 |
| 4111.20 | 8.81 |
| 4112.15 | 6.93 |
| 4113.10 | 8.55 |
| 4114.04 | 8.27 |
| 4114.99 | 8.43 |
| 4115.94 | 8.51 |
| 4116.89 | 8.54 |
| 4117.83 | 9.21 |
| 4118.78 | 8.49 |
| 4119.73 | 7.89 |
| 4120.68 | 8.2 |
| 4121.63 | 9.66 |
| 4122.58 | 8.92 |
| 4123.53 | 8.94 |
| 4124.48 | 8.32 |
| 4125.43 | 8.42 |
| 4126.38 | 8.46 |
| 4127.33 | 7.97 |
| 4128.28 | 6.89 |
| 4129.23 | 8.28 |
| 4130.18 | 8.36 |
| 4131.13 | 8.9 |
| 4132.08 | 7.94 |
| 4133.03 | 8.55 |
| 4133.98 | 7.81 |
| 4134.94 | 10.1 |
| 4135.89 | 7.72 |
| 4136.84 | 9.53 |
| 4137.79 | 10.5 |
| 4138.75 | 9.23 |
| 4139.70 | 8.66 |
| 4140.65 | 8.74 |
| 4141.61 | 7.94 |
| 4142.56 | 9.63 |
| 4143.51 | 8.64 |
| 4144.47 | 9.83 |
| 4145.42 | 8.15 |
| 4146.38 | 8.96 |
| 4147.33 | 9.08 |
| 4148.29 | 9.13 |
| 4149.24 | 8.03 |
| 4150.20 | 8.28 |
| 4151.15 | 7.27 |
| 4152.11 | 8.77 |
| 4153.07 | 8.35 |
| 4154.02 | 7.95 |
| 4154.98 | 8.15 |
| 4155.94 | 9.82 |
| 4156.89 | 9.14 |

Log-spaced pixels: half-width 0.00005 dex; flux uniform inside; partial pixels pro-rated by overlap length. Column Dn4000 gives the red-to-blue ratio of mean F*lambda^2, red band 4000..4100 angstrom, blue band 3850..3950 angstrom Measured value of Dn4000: 1.33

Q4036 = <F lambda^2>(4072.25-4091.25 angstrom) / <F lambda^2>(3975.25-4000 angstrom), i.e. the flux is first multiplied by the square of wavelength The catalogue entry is 1.1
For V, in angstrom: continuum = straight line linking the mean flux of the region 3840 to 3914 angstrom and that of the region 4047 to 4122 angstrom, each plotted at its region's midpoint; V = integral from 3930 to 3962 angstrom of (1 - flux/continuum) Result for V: 2.2 angstrom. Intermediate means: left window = 7.57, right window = 8.65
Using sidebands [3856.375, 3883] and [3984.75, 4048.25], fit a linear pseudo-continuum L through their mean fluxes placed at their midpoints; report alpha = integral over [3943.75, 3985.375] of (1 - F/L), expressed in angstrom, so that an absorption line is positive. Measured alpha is 7.5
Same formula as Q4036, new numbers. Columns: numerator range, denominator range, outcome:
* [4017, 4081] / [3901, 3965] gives 1.29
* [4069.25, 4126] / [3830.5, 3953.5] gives 1.29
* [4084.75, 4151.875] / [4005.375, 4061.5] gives 0.93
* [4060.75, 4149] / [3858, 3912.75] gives 1.25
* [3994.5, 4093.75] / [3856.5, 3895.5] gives 1.36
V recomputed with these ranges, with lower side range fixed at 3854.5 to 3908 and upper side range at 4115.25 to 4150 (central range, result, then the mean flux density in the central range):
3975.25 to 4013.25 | -3.1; 8.64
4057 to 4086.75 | -2.9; 9.18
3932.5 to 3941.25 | 1.5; 6.36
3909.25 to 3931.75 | -0.3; 7.74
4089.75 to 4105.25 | 1.3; 7.77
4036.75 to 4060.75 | -3.0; 9.27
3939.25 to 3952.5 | -0.1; 7.82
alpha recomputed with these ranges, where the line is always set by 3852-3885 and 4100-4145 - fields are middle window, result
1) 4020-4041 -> -3.8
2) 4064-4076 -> -1.5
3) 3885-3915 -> 0.9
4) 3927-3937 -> 2.5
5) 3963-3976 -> 4.2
